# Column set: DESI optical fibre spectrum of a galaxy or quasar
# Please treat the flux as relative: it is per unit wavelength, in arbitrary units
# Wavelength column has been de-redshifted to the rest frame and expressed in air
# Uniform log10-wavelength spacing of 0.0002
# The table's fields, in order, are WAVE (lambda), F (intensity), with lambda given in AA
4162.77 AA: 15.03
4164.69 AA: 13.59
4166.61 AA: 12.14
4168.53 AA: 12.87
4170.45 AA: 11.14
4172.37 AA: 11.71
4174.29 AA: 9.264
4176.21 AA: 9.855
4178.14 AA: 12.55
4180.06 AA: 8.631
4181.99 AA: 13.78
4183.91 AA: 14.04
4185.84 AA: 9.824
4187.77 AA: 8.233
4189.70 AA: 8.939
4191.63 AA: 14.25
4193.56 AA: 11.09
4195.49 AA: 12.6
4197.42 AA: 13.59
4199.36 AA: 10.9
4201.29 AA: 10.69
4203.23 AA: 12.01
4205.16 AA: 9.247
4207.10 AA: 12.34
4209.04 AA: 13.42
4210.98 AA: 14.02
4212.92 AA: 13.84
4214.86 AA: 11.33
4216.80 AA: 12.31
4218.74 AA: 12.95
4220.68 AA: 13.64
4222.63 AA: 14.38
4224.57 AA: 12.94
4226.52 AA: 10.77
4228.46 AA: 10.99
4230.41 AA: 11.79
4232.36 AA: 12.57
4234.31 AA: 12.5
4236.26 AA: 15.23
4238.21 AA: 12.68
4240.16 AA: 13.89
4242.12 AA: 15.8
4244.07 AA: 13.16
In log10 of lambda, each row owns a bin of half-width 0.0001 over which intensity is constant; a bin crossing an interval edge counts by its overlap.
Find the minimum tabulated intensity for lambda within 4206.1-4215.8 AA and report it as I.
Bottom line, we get 11.33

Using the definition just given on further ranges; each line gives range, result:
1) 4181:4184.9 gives 13.78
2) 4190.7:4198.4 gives 11.09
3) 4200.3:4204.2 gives 10.69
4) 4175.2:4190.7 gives 8.233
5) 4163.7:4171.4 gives 11.14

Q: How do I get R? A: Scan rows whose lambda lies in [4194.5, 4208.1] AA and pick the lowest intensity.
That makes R 9.247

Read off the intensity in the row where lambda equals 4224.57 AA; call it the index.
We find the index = 12.94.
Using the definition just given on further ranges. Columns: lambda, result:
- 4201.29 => 10.69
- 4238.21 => 12.68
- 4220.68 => 13.64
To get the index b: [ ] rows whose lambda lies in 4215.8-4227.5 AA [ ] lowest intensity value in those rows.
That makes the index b 10.77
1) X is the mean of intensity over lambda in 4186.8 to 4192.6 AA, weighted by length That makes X 10.5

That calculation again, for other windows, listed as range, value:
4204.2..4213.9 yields 12.6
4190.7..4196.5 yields 12.7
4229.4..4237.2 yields 13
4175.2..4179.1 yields 11.2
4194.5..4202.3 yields 11.9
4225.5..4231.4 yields 11.2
